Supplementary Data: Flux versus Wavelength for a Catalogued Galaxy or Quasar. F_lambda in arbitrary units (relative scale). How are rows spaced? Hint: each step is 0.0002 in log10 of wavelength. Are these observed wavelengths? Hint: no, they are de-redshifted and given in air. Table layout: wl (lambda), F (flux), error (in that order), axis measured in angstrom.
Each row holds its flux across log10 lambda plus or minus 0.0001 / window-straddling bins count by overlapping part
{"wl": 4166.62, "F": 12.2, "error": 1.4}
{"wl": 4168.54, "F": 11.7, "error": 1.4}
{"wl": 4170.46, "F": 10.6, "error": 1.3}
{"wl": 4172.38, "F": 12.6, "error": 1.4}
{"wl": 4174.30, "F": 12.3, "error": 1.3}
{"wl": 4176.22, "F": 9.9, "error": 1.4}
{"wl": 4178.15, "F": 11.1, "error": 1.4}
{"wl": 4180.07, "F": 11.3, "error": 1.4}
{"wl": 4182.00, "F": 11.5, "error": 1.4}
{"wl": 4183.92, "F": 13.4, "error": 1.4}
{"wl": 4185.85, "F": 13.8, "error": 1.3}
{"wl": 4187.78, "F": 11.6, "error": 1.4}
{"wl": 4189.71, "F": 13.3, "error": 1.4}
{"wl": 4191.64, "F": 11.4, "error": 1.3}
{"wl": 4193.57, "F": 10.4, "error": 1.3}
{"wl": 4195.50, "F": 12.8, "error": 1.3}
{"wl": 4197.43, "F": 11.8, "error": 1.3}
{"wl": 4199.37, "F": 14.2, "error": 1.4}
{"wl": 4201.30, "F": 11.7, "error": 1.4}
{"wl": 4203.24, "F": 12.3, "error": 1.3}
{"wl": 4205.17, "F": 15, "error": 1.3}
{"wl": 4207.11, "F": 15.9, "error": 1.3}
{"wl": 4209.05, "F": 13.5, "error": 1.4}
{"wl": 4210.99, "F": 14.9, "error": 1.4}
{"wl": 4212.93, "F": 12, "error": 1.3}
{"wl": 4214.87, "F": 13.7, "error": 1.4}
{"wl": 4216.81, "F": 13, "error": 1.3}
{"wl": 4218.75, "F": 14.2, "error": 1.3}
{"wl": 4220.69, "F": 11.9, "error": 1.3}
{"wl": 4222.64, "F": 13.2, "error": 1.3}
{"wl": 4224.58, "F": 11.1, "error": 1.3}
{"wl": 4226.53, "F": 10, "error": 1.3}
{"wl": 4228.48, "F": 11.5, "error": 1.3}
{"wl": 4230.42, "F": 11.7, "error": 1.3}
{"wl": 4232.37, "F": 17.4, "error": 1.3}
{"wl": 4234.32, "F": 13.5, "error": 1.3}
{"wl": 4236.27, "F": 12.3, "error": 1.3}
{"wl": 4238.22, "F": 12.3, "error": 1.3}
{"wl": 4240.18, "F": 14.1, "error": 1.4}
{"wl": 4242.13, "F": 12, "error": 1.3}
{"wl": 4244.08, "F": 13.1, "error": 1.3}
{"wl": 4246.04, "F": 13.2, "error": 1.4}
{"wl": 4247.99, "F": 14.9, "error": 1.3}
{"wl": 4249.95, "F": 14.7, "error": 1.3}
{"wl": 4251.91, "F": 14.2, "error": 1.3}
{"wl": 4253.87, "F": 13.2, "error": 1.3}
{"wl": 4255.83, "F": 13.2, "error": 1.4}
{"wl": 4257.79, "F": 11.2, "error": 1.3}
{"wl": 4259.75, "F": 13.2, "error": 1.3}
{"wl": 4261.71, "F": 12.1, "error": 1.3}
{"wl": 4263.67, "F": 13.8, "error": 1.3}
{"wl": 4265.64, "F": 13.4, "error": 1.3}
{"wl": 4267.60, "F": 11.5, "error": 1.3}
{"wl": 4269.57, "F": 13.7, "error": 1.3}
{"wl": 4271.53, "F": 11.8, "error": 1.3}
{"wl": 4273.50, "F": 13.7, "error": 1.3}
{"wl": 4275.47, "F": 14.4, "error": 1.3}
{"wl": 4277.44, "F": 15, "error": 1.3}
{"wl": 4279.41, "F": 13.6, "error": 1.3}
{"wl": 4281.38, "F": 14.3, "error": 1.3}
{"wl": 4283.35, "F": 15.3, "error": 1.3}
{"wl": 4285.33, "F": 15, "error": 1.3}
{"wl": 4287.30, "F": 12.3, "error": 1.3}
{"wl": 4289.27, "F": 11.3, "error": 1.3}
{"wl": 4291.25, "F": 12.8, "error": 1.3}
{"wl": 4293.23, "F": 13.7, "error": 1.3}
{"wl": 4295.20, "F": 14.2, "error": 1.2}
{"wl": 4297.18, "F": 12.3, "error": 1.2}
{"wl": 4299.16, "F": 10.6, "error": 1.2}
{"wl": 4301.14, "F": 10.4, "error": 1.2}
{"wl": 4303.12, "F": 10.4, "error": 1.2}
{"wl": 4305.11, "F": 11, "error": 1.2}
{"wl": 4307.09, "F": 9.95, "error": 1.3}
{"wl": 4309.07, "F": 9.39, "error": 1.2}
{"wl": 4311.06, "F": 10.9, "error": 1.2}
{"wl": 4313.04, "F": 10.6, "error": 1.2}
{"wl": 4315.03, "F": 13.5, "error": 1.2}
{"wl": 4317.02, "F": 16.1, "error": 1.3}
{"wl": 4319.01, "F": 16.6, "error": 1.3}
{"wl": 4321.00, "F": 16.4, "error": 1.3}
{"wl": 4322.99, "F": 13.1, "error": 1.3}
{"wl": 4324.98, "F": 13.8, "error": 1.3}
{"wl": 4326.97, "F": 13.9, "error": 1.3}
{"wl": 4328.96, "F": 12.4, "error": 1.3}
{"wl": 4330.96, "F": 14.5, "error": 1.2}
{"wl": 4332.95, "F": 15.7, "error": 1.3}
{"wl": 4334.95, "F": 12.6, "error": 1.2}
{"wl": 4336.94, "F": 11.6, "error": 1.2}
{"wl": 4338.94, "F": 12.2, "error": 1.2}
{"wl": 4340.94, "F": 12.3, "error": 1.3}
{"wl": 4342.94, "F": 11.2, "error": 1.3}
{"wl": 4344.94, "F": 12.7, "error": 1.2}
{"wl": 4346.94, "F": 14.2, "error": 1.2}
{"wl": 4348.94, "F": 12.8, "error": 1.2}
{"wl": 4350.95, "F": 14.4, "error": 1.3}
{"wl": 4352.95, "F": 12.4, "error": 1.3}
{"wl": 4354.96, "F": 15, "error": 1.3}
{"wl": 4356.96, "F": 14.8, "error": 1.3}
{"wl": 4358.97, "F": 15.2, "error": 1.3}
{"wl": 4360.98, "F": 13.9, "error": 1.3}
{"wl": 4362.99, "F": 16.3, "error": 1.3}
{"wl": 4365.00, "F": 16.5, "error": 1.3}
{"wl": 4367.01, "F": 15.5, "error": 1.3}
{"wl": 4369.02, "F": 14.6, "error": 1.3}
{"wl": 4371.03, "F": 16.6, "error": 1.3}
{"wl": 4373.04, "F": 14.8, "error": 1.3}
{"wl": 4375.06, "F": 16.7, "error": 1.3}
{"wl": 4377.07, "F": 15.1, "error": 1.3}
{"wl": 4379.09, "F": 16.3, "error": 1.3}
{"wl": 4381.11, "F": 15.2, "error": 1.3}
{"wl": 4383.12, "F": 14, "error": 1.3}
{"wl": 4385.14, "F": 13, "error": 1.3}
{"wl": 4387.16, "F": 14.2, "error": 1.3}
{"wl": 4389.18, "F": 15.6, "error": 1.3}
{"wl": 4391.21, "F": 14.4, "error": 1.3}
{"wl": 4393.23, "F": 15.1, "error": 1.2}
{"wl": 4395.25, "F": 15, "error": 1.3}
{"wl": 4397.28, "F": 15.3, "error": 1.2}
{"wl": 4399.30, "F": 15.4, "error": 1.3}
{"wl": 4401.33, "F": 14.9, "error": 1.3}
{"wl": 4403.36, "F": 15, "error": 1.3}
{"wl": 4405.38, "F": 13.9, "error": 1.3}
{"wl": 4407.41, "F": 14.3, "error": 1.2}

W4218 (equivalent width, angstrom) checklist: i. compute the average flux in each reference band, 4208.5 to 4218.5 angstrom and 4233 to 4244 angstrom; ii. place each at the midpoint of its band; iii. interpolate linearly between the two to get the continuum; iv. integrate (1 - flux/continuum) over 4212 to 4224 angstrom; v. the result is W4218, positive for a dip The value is 0.4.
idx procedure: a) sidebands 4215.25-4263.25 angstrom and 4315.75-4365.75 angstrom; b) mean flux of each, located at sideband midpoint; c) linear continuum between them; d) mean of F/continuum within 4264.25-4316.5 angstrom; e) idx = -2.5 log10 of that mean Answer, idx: 0.08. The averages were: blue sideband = 13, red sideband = 14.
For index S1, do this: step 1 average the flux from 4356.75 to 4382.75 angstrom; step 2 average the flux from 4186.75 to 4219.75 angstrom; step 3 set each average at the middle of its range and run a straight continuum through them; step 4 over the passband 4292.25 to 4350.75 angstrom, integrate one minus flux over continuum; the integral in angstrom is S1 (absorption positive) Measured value 8.0 angstrom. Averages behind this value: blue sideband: 13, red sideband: 15.5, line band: 12.8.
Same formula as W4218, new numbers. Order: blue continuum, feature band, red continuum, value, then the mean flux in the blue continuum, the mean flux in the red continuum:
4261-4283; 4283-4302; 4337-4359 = 1.0 angstrom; 13.5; 13.2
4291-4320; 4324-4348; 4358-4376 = 1.3 angstrom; 12.1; 15.6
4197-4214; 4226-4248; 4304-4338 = 0.7 angstrom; 13.5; 13.1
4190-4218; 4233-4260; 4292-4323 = -1.0 angstrom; 13.1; 12.4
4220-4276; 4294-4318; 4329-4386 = 3.6 angstrom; 13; 14.3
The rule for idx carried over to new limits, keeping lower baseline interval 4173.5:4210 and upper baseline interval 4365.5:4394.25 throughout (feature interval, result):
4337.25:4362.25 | 0.10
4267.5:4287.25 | -0.01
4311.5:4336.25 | 0.02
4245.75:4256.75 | -0.05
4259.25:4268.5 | 0.06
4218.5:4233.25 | 0.04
